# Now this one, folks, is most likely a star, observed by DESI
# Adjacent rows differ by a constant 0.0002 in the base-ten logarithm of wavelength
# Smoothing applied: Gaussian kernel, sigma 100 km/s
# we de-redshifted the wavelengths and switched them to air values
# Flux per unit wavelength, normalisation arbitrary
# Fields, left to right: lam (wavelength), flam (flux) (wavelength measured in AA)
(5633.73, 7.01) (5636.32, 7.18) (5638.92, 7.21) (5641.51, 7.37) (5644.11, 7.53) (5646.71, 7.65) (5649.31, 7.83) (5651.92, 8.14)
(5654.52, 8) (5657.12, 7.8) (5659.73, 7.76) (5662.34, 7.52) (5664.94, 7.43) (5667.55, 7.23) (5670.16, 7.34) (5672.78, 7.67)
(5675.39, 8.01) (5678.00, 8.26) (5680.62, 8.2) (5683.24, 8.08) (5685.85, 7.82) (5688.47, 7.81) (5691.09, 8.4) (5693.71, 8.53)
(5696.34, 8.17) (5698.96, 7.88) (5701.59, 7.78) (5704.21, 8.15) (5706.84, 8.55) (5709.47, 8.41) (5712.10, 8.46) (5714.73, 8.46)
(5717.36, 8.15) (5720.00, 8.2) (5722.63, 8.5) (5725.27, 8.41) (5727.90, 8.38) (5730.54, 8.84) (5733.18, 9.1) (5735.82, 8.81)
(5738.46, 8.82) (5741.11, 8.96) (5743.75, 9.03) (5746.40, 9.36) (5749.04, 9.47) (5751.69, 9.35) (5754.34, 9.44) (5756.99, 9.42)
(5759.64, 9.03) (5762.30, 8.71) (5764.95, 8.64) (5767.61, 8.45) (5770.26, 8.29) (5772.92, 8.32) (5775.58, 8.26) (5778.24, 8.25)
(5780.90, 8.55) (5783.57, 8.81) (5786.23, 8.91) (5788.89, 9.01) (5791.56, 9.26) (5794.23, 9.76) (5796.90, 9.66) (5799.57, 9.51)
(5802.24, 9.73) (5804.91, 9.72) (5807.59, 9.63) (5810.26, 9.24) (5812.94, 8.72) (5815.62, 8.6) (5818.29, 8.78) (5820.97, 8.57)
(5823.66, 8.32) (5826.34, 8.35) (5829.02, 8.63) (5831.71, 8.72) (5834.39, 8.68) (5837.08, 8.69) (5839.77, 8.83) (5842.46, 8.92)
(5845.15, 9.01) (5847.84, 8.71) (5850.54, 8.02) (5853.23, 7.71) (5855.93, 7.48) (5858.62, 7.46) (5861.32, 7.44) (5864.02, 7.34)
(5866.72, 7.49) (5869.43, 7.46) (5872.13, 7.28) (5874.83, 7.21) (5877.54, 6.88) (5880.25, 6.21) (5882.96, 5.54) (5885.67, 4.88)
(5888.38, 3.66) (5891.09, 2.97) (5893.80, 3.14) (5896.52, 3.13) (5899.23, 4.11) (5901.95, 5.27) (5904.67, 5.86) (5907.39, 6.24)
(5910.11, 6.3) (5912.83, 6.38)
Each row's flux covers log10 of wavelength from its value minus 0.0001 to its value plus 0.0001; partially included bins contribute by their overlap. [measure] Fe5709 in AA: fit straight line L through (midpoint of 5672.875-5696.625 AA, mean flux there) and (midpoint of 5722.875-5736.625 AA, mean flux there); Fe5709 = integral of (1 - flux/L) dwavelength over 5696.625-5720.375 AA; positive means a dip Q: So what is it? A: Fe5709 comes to 0.5 AA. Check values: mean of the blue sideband 8.12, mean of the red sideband 8.69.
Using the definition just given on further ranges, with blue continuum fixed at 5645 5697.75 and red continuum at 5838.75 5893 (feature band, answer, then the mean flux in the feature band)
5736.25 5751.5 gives -3.21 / 9.13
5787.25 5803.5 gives -4.84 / 9.48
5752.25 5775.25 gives -4.12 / 8.78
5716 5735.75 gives -2.35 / 8.53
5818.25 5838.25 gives -4.01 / 8.58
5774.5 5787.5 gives -2.10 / 8.56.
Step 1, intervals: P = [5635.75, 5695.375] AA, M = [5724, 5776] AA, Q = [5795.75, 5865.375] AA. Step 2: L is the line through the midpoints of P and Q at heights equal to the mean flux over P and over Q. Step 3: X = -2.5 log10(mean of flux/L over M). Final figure -0.08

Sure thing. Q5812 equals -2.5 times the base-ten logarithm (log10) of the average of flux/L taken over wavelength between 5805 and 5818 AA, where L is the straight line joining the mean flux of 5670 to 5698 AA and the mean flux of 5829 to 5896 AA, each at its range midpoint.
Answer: -0.23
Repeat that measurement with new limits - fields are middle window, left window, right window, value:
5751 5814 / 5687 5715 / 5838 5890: -0.17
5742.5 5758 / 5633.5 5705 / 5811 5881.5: -0.18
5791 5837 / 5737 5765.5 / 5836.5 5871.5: -0.07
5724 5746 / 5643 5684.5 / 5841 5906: -0.20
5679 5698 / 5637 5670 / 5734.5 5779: -0.01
